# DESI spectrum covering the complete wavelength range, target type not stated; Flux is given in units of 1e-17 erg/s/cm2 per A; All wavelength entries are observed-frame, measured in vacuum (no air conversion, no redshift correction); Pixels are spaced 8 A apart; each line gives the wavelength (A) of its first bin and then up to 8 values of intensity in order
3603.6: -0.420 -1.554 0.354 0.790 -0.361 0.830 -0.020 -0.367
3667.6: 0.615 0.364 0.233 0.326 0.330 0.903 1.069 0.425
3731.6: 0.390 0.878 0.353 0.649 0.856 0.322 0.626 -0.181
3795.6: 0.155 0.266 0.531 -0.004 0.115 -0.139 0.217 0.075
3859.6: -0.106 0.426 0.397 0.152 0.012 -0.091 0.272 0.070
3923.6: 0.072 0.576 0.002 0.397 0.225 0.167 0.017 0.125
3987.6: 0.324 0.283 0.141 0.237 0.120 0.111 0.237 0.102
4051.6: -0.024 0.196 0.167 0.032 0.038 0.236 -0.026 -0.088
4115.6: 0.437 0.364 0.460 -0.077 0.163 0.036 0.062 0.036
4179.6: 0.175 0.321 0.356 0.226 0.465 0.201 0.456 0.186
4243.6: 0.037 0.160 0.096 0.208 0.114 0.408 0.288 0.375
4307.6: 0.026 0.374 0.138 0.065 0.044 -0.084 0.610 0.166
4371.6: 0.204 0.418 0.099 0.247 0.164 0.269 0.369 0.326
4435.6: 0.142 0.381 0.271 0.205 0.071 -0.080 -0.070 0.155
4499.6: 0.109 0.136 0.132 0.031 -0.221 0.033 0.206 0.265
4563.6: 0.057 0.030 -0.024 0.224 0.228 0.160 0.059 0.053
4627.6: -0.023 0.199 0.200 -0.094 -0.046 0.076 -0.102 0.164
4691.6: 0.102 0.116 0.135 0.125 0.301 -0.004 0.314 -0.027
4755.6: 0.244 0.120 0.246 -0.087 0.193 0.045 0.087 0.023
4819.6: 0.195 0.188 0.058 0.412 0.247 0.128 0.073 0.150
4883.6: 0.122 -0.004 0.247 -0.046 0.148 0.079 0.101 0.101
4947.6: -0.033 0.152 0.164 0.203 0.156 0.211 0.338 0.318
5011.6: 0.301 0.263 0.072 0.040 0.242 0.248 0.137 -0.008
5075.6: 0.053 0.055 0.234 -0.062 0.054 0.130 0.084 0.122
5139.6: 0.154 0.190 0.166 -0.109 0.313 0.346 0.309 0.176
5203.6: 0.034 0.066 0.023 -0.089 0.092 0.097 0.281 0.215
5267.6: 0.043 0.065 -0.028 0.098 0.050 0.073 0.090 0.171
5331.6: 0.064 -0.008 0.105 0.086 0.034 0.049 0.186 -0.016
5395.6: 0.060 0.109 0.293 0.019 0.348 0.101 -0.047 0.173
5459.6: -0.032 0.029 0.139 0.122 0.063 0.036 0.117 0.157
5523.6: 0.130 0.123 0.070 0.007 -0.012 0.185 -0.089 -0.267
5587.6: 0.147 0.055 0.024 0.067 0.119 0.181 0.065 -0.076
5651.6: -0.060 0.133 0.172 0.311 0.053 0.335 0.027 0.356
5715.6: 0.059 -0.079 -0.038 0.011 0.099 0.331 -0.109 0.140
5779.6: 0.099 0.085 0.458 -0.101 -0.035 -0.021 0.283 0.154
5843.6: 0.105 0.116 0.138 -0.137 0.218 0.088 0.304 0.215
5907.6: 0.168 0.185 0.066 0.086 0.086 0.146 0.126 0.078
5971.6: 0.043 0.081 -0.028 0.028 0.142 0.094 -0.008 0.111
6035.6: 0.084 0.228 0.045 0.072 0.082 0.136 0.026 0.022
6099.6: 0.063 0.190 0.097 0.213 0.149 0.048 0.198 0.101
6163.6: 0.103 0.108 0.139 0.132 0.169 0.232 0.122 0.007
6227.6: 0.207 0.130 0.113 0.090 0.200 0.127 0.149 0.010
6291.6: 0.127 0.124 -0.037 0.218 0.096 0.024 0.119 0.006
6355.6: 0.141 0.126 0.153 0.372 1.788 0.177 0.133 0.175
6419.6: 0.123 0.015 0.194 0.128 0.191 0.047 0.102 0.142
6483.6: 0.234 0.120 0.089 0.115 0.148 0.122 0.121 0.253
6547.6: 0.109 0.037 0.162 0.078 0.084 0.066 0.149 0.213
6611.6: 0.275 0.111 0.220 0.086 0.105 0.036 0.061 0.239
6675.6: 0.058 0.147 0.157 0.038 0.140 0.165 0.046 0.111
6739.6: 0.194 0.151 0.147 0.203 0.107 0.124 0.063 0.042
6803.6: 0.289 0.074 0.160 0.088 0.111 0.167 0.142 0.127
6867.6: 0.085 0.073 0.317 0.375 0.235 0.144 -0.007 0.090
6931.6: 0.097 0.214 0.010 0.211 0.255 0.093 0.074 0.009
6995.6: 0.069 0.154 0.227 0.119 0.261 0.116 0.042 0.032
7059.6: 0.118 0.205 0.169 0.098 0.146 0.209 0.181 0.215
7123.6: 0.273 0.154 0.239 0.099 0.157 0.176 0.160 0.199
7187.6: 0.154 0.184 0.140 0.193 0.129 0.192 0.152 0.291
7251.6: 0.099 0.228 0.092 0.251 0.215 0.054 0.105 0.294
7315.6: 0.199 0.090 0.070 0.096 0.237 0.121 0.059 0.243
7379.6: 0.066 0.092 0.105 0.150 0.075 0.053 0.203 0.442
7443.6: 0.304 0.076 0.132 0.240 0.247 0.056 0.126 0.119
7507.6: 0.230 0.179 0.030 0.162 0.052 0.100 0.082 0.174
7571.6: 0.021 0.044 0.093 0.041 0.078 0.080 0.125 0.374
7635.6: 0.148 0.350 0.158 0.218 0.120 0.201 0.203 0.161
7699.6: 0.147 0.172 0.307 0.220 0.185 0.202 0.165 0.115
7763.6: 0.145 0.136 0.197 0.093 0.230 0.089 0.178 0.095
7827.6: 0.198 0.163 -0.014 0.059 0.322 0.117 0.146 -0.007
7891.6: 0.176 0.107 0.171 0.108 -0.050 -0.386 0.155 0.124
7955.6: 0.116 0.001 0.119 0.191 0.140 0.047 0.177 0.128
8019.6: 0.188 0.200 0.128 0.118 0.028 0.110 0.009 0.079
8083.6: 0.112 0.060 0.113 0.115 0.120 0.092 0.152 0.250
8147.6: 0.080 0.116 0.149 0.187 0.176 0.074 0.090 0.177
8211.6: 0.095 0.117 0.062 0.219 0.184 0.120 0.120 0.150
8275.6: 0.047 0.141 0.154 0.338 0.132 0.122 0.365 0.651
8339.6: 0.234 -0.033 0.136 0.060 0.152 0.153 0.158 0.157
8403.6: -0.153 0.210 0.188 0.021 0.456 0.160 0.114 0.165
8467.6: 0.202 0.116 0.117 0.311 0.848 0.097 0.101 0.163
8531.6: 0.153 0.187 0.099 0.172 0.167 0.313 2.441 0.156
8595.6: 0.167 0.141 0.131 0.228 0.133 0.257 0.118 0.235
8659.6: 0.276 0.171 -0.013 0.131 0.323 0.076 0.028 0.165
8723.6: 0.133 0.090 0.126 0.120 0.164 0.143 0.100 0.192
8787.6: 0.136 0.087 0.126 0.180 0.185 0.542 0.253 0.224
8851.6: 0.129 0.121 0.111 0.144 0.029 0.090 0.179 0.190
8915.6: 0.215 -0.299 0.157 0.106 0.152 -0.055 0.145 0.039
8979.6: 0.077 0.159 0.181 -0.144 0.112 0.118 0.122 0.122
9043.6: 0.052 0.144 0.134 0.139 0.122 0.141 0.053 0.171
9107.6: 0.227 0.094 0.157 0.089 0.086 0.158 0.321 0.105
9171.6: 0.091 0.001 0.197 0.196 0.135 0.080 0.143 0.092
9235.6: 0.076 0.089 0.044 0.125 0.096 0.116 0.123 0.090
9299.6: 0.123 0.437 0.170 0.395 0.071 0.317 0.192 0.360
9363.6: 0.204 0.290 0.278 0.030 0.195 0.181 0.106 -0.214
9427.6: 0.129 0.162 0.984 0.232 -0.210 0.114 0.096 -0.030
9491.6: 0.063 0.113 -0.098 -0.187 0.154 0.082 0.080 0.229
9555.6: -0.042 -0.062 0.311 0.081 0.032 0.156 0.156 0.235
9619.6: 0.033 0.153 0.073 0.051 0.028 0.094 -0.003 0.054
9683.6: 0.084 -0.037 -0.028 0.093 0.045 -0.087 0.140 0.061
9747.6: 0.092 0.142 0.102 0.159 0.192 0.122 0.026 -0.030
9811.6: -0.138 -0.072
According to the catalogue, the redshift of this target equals 0.71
